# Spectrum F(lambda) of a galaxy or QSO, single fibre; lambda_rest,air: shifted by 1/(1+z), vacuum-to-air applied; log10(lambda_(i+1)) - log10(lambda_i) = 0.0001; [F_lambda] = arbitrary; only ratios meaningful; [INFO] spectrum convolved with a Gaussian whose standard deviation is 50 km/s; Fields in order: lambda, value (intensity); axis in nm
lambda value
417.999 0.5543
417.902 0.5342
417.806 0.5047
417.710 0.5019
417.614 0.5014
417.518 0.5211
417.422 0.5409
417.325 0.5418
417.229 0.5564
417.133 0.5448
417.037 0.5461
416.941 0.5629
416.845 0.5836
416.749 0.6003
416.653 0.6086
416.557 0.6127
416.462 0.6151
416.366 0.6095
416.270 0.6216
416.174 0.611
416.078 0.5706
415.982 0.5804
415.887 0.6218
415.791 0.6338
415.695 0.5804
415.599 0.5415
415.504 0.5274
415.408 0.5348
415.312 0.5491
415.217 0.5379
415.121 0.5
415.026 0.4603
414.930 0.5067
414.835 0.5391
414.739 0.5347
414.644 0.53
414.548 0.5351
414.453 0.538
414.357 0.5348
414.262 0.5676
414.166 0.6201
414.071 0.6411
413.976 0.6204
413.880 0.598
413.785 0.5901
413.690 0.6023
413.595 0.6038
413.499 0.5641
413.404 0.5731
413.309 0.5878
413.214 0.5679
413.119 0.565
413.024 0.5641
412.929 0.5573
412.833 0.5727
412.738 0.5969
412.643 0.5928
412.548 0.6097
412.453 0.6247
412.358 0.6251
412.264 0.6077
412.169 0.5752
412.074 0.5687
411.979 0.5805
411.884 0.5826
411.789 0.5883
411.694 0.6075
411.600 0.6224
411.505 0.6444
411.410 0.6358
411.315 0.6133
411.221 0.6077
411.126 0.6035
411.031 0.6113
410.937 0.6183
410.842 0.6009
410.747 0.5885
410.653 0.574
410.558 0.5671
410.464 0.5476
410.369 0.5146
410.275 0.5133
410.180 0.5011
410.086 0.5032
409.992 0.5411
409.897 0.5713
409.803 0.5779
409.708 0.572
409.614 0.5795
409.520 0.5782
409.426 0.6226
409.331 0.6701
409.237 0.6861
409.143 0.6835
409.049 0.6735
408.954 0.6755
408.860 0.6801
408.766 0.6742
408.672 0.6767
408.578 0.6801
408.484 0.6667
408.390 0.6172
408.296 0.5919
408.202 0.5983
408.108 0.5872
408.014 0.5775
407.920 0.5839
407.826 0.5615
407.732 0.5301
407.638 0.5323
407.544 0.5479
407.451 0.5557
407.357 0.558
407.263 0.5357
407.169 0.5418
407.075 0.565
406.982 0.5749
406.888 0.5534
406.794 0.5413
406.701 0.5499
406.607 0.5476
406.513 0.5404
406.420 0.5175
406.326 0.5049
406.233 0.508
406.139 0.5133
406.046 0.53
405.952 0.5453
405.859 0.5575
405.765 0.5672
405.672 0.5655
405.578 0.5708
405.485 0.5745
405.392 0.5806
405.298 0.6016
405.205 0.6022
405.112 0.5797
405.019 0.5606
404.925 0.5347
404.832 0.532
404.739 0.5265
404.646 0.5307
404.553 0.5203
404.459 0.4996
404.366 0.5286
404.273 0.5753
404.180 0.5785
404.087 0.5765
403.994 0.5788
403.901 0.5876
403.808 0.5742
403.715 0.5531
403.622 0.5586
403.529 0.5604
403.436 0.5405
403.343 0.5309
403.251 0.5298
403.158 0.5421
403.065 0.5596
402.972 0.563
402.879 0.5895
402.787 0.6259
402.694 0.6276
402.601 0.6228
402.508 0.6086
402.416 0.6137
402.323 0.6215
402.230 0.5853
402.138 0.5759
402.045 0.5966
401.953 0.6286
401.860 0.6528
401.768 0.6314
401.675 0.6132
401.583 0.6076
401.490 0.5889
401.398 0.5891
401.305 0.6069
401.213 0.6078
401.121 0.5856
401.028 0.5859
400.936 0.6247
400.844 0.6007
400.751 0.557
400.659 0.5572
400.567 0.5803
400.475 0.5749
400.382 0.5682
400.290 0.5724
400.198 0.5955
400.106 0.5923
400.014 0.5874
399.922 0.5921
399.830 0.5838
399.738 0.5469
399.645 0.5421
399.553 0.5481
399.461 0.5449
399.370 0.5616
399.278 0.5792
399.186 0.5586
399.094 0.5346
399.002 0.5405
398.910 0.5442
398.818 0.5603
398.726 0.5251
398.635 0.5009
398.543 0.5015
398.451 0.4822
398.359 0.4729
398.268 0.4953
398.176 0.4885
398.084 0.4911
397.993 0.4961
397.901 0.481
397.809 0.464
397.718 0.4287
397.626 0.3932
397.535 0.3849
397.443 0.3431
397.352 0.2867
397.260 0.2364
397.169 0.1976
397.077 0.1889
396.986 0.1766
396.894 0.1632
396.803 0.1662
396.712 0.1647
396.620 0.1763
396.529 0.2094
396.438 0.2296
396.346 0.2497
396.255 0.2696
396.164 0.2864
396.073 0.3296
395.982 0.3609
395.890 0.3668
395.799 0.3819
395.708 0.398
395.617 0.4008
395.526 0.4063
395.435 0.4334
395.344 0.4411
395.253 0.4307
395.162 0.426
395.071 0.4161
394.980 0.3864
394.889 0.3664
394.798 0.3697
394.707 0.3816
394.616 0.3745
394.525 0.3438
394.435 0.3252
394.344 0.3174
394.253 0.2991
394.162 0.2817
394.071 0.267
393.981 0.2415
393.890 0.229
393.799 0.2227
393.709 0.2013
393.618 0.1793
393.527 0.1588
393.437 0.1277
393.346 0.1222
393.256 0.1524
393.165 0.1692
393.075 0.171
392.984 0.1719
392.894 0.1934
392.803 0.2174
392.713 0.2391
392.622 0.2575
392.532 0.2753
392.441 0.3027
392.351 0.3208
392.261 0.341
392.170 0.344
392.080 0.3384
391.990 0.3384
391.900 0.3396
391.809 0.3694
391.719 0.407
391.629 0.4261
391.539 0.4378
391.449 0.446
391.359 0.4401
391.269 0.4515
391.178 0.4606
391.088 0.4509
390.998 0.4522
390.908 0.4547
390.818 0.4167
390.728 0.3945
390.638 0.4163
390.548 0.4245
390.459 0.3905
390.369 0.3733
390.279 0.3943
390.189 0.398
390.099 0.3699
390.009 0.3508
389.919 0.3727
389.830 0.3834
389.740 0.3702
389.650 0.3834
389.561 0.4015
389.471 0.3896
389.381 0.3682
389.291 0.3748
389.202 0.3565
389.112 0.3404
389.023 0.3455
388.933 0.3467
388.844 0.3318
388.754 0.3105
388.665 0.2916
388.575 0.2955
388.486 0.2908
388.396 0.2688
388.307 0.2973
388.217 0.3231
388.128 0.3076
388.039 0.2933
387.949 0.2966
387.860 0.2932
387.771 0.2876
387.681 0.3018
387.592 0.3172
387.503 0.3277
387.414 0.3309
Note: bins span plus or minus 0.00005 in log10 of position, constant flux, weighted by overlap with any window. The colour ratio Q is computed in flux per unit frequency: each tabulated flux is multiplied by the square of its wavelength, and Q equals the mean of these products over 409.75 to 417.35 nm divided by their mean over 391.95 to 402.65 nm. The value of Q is 1.5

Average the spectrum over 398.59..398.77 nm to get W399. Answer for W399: 0.515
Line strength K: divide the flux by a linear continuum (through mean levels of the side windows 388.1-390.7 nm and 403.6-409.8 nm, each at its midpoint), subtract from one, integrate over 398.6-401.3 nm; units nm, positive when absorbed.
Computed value -0.43 nm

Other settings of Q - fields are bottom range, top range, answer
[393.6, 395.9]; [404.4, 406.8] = 1.68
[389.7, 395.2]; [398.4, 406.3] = 1.82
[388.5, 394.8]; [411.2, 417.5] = 1.98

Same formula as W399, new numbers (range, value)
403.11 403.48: 0.536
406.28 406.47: 0.512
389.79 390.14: 0.369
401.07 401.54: 0.595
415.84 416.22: 0.596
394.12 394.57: 0.314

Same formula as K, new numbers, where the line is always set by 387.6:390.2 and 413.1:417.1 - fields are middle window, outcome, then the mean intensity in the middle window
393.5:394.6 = 0.35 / 0.26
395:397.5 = 0.61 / 0.302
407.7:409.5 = -0.42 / 0.633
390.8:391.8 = -0.23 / 0.438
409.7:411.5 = -0.14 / 0.573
